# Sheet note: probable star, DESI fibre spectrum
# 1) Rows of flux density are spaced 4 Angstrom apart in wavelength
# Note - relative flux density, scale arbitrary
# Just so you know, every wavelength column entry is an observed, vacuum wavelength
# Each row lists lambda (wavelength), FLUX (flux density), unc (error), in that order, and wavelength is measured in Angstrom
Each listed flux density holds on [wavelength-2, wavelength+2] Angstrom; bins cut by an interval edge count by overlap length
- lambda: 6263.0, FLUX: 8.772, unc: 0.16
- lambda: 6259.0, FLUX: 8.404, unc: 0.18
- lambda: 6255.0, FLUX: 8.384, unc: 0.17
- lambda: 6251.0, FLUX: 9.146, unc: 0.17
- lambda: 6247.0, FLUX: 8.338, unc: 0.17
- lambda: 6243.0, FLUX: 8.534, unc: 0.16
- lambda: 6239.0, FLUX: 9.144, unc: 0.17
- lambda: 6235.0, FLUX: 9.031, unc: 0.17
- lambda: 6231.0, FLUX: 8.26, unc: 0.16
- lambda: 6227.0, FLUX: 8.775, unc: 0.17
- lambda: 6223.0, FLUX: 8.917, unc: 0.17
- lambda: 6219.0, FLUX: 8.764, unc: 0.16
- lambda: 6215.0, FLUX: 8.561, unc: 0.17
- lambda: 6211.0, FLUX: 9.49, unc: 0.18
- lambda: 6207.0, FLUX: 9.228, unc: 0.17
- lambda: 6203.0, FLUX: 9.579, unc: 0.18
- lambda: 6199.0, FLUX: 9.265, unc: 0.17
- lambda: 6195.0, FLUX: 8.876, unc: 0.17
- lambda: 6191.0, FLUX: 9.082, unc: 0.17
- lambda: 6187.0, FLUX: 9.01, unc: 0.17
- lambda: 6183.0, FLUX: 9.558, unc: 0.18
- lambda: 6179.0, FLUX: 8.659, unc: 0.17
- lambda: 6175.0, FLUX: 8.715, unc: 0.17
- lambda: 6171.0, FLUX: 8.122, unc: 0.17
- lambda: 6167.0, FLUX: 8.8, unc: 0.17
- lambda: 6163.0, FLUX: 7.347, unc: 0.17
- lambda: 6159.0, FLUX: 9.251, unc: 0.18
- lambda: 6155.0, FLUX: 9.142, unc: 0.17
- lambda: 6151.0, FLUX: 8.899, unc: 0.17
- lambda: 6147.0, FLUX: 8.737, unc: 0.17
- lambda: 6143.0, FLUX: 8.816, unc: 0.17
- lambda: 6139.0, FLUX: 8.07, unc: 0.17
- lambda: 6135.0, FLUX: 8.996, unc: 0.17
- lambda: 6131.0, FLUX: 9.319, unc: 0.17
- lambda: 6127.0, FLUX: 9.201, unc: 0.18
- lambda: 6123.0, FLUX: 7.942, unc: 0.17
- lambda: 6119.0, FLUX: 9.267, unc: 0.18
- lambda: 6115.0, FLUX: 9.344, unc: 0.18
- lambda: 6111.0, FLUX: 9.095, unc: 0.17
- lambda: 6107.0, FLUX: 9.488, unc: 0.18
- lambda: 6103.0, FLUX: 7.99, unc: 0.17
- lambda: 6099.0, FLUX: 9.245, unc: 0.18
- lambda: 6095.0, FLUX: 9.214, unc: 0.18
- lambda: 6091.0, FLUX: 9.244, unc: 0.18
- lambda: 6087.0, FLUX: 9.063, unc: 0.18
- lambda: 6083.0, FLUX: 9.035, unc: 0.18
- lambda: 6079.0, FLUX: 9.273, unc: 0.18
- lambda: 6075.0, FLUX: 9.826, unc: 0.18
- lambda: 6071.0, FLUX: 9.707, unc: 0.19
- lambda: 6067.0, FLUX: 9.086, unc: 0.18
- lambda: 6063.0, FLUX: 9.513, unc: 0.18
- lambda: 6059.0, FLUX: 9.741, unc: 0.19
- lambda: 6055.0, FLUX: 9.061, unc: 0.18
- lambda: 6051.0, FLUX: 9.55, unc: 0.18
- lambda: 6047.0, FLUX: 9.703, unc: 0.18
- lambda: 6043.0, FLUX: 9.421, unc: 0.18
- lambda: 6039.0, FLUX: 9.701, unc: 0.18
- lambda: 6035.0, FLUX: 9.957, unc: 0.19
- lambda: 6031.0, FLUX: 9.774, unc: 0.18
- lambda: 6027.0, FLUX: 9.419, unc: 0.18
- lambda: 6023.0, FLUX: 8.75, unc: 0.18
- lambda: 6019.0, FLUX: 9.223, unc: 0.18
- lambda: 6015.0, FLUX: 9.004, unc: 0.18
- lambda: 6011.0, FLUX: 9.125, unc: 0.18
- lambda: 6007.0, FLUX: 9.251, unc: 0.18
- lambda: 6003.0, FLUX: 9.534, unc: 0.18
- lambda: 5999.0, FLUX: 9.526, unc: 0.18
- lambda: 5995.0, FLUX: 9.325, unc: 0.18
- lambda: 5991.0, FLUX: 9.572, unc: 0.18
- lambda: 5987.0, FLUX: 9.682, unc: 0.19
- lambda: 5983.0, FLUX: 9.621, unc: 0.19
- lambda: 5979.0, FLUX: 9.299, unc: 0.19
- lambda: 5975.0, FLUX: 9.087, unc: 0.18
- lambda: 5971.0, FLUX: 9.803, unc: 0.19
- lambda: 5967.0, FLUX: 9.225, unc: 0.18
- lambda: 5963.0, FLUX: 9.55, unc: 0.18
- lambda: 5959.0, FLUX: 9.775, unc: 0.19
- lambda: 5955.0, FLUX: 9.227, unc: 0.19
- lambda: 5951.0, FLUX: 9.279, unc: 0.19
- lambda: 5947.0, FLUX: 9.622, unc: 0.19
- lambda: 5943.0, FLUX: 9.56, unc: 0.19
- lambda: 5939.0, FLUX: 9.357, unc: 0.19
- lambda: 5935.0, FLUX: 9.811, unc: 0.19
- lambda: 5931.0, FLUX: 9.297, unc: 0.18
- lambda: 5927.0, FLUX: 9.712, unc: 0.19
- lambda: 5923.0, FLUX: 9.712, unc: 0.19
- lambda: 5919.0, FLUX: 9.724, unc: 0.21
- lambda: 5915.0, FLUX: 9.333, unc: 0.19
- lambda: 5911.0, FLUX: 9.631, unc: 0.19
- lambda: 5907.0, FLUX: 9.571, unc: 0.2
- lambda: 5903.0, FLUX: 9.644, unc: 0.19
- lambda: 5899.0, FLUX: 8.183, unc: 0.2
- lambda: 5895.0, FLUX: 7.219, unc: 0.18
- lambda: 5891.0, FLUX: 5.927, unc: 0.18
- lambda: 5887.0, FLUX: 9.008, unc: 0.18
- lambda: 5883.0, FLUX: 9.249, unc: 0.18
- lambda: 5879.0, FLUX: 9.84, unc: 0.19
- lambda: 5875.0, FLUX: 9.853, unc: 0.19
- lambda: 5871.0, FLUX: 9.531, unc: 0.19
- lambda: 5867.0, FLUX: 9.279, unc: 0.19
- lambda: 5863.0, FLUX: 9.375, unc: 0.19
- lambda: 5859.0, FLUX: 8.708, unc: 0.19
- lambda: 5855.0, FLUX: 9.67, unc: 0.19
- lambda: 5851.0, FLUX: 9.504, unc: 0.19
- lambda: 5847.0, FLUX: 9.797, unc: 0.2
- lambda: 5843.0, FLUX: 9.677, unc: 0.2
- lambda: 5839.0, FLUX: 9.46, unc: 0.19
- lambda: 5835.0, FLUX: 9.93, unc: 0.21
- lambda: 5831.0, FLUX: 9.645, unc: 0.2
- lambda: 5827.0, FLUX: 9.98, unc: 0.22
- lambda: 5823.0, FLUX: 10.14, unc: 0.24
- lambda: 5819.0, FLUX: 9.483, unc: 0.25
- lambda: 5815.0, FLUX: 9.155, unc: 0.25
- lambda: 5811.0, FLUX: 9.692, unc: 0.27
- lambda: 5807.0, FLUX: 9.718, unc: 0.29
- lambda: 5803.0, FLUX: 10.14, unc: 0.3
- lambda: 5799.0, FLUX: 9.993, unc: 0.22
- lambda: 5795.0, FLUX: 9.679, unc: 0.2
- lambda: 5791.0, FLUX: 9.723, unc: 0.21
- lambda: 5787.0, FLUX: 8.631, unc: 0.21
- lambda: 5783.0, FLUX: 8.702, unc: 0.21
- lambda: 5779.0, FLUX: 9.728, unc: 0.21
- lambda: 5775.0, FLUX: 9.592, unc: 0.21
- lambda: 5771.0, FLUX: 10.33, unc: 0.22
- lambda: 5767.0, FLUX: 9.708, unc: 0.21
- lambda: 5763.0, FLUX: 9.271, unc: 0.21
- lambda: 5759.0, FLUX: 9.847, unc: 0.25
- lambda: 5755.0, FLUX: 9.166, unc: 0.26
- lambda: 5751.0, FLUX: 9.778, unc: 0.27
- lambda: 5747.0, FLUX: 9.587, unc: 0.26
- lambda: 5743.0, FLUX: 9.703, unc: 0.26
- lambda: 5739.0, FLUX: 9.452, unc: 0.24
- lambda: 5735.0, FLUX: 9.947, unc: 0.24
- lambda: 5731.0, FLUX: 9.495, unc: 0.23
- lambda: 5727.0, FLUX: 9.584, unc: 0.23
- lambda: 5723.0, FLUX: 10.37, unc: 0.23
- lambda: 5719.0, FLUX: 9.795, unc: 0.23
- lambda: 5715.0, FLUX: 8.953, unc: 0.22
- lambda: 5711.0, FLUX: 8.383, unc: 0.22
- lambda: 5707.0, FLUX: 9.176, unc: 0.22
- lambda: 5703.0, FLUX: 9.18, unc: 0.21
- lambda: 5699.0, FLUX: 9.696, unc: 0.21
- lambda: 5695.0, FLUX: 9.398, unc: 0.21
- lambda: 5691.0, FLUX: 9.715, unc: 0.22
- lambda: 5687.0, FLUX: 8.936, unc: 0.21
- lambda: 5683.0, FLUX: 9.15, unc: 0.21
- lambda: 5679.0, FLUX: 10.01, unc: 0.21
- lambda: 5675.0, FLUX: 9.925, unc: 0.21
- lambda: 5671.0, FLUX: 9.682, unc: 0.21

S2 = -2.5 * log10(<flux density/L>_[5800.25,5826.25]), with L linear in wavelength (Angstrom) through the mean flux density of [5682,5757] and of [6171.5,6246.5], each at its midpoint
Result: -0.04 mag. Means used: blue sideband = 9.45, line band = 9.74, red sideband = 8.94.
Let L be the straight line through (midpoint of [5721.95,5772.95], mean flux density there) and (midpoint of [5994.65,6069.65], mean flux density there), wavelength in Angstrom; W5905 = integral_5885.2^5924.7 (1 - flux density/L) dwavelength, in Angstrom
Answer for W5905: 3.1 Angstrom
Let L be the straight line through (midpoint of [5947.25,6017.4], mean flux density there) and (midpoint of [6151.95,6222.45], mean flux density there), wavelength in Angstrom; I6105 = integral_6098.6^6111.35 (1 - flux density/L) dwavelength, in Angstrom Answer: 0.3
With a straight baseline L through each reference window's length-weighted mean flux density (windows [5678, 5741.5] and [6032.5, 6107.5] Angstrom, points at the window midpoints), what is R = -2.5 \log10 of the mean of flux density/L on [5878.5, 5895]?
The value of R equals 0.14 mag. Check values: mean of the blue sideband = 9.45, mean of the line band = 8.23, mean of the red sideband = 9.36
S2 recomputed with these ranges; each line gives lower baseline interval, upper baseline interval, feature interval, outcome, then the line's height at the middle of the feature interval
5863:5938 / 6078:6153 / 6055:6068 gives -0.05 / 9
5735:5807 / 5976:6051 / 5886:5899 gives 0.28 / 9.52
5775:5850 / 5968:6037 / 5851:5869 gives 0.03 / 9.57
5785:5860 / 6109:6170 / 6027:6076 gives -0.06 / 9.03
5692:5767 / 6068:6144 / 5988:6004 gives -0.04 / 9.19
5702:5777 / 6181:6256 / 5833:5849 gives -0.03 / 9.42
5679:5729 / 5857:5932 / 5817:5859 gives -0.06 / 9.18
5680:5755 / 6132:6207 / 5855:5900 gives 0.05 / 9.24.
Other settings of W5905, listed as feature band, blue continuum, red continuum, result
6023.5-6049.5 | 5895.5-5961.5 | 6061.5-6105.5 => -0.96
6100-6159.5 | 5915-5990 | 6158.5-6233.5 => 0.85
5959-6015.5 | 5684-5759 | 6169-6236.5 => -1.54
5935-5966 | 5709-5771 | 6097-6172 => -1.14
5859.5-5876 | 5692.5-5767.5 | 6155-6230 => -0.18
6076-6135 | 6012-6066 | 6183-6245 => 1.29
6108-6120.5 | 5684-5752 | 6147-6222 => -0.37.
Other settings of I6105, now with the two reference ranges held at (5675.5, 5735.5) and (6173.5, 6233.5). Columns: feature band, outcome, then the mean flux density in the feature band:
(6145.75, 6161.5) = 0.1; 8.97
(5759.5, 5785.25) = -0.5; 9.56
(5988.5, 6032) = -0.7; 9.31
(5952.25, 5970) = -0.5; 9.46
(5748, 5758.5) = -0.1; 9.54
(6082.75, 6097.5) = -0.1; 9.15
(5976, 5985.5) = -0.2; 9.43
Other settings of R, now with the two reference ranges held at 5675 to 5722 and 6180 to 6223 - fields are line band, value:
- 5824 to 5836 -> -0.065 mag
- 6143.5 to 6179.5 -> 0.061 mag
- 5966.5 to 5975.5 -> -0.025 mag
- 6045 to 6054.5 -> -0.040 mag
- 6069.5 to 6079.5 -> -0.054 mag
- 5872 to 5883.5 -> -0.048 mag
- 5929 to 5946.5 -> -0.031 mag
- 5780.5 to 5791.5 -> 0.043 mag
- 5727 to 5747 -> -0.034 mag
